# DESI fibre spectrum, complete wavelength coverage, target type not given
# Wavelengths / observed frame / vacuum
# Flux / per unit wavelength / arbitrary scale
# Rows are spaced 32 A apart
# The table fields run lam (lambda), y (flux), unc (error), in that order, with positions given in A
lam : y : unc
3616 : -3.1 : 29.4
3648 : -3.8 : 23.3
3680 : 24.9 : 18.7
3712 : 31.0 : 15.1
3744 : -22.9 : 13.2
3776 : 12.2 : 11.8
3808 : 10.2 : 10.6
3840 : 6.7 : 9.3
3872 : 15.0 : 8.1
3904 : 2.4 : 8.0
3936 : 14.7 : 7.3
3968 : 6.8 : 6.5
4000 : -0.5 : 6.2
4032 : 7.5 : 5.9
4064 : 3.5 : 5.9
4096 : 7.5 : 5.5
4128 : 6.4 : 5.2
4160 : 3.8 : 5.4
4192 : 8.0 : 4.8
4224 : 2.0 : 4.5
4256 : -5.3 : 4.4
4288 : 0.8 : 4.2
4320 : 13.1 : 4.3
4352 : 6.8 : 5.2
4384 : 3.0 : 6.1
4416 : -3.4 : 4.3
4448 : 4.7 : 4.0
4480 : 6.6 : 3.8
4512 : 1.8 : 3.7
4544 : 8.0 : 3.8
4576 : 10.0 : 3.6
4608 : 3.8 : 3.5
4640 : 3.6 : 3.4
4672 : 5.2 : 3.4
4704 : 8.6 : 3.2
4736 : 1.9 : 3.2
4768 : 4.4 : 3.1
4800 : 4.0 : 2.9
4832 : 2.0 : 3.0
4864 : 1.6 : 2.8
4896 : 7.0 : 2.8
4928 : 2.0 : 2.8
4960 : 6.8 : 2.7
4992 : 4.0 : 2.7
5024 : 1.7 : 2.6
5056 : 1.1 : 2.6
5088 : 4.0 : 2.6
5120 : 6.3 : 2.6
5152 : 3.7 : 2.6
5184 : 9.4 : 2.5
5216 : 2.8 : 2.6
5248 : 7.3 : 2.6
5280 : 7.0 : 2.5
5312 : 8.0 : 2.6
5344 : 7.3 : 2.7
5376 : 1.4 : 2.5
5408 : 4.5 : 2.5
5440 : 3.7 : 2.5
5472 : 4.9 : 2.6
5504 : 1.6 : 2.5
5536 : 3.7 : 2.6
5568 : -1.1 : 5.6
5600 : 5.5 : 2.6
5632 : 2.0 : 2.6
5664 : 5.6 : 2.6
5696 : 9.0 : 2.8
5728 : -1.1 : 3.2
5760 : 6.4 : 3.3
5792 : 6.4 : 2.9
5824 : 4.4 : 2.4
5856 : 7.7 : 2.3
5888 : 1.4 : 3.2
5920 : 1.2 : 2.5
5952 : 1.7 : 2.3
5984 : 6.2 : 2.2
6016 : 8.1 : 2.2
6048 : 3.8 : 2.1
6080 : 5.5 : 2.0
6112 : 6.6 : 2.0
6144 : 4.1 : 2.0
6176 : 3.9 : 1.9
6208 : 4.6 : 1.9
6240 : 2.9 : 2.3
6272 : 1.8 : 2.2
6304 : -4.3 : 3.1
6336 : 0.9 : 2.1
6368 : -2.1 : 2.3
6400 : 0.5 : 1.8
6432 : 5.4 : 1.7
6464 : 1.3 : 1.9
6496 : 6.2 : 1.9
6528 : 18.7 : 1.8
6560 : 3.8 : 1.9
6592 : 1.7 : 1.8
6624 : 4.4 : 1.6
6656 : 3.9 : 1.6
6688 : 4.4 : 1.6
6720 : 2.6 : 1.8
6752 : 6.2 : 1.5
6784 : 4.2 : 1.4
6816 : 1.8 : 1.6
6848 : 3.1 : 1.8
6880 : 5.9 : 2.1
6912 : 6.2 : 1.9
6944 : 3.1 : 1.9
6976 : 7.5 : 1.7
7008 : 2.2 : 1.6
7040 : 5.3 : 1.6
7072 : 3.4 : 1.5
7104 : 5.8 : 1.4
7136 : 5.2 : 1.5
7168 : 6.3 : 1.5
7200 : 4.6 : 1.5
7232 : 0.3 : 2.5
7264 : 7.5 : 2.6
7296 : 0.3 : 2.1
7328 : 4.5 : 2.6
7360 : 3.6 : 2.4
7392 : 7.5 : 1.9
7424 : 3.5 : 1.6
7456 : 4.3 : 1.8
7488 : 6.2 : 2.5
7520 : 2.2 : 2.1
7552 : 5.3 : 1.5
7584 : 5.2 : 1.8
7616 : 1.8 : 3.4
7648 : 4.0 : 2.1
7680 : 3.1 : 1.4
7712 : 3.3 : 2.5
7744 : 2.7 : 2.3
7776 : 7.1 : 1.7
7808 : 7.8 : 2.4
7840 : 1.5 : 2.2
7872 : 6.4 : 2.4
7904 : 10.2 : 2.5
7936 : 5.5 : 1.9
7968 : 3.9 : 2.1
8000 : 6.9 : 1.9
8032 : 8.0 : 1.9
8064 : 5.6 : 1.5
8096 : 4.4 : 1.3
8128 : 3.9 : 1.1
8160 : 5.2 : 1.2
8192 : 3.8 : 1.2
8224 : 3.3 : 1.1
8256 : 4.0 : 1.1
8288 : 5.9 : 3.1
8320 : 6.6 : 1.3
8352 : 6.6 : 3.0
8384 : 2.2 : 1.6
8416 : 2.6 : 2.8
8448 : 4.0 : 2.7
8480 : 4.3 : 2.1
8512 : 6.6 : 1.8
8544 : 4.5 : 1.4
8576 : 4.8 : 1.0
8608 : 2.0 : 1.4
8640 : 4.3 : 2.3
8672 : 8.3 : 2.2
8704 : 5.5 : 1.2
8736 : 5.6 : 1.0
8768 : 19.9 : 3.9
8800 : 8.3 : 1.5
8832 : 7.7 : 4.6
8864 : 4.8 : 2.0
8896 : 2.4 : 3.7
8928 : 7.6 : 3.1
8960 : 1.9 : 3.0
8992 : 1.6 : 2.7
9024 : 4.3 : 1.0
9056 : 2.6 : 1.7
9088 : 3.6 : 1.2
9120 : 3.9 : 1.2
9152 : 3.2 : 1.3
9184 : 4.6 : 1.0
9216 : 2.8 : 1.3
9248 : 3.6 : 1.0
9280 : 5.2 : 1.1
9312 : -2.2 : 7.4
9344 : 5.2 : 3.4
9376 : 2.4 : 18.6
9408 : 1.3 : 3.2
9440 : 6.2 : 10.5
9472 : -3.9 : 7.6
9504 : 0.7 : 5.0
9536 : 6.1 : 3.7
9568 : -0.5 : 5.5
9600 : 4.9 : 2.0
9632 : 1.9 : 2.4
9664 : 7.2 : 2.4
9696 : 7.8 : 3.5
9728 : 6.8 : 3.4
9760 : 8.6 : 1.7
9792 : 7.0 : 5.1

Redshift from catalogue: 0.75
